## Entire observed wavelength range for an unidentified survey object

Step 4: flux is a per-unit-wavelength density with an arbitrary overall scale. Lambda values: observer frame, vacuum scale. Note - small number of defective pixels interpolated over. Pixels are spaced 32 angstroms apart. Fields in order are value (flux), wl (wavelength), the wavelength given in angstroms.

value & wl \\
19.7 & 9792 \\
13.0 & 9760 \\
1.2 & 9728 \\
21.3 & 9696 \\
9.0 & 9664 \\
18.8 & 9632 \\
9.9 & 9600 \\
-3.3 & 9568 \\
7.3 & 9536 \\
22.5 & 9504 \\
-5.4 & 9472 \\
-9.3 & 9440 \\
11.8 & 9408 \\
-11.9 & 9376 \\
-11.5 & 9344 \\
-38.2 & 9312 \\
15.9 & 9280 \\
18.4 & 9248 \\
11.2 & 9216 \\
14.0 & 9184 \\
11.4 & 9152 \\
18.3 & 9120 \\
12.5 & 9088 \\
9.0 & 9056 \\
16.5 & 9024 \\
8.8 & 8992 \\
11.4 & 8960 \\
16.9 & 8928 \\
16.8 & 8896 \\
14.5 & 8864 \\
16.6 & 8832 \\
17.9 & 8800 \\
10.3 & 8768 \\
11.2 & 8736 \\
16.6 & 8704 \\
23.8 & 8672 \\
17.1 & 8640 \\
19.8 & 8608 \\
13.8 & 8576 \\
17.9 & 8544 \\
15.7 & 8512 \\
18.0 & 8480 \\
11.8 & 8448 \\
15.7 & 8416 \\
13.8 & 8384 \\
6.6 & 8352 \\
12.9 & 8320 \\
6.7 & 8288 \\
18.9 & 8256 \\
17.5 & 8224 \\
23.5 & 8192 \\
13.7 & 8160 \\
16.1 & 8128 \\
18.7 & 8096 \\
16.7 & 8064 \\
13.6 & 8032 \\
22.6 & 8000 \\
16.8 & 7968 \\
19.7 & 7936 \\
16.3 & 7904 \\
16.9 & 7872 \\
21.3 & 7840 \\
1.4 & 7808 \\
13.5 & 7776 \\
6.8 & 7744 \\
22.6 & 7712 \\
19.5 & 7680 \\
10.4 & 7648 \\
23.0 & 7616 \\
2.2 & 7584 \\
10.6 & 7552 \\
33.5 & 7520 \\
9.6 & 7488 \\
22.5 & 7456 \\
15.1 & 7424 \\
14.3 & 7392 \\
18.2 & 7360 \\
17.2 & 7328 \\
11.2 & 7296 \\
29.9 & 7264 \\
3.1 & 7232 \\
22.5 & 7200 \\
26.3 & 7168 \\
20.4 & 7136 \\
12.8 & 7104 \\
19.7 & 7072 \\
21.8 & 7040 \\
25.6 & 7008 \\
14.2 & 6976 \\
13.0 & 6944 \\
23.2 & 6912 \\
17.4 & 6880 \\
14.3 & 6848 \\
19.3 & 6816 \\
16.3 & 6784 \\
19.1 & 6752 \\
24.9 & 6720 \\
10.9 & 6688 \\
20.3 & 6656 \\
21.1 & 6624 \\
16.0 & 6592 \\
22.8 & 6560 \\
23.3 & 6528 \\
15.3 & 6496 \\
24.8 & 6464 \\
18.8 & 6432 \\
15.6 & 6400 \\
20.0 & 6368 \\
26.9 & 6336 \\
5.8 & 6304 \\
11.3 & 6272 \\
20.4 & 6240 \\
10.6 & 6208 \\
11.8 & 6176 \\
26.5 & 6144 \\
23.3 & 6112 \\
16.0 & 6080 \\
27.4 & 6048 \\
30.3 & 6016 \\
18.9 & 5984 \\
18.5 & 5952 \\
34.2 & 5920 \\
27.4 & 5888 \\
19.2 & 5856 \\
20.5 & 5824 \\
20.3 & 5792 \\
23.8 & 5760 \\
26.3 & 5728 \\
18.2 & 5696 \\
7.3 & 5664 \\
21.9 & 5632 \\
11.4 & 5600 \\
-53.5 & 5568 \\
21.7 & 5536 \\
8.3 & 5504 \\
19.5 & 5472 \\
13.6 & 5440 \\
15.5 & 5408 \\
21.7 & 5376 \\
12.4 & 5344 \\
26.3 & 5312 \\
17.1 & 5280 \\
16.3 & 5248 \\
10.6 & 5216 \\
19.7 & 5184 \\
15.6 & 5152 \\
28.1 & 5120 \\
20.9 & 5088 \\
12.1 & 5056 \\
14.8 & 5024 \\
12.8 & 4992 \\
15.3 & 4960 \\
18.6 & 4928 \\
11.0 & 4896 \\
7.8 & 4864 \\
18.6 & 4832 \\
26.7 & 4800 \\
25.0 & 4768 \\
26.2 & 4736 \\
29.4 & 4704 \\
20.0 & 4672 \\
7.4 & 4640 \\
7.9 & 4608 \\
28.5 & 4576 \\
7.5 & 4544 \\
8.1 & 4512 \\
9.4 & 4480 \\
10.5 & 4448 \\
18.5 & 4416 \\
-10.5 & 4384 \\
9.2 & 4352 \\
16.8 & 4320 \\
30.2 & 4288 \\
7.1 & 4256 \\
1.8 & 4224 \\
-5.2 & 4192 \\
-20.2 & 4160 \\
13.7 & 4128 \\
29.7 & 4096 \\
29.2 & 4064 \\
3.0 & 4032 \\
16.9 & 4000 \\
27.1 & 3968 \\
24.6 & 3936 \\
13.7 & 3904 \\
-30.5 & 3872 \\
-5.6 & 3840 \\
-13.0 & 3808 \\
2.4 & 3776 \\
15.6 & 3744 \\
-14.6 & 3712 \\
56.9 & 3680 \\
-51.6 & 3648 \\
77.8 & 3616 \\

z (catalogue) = 0.146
